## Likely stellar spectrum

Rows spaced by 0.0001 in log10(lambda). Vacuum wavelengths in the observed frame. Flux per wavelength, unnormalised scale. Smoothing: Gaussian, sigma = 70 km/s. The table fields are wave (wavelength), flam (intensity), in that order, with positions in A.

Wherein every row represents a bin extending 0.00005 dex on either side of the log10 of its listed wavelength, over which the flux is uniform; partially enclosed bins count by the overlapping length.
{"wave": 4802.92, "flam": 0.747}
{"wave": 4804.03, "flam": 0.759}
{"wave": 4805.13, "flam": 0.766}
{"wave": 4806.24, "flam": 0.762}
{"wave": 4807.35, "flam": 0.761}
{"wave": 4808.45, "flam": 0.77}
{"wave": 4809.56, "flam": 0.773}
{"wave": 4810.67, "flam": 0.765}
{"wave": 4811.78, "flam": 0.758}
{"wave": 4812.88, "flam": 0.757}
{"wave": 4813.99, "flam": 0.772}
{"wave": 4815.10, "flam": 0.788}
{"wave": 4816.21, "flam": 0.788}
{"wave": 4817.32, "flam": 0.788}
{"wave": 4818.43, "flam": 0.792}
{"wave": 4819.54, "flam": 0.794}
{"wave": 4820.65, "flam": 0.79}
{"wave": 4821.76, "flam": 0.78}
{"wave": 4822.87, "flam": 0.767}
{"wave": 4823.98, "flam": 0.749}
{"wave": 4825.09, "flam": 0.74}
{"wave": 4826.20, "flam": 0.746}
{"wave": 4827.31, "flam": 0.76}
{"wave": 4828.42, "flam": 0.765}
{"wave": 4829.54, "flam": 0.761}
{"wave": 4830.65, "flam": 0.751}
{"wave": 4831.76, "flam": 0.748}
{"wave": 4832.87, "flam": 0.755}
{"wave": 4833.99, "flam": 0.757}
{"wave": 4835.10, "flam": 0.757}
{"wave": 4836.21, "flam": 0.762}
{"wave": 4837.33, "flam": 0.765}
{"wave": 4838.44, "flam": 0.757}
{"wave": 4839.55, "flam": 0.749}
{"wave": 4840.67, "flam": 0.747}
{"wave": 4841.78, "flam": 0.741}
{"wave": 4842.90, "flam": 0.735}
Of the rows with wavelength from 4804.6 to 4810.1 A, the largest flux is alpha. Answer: 0.773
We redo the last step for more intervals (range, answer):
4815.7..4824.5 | 0.794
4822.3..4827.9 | 0.767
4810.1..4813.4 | 0.765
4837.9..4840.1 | 0.757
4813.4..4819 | 0.792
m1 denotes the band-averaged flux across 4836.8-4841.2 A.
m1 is 0.755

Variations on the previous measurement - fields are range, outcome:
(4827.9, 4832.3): 0.756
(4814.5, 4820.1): 0.789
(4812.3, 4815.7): 0.773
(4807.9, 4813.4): 0.765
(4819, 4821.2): 0.792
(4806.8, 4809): 0.768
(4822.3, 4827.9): 0.753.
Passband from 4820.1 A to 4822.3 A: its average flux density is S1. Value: 0.785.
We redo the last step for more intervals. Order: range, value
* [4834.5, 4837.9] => 0.762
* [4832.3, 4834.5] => 0.754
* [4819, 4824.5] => 0.776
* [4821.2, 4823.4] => 0.774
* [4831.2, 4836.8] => 0.756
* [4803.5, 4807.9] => 0.763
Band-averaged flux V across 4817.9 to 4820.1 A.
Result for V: 0.793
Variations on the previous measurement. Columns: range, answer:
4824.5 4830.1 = 0.754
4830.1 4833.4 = 0.752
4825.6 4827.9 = 0.754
